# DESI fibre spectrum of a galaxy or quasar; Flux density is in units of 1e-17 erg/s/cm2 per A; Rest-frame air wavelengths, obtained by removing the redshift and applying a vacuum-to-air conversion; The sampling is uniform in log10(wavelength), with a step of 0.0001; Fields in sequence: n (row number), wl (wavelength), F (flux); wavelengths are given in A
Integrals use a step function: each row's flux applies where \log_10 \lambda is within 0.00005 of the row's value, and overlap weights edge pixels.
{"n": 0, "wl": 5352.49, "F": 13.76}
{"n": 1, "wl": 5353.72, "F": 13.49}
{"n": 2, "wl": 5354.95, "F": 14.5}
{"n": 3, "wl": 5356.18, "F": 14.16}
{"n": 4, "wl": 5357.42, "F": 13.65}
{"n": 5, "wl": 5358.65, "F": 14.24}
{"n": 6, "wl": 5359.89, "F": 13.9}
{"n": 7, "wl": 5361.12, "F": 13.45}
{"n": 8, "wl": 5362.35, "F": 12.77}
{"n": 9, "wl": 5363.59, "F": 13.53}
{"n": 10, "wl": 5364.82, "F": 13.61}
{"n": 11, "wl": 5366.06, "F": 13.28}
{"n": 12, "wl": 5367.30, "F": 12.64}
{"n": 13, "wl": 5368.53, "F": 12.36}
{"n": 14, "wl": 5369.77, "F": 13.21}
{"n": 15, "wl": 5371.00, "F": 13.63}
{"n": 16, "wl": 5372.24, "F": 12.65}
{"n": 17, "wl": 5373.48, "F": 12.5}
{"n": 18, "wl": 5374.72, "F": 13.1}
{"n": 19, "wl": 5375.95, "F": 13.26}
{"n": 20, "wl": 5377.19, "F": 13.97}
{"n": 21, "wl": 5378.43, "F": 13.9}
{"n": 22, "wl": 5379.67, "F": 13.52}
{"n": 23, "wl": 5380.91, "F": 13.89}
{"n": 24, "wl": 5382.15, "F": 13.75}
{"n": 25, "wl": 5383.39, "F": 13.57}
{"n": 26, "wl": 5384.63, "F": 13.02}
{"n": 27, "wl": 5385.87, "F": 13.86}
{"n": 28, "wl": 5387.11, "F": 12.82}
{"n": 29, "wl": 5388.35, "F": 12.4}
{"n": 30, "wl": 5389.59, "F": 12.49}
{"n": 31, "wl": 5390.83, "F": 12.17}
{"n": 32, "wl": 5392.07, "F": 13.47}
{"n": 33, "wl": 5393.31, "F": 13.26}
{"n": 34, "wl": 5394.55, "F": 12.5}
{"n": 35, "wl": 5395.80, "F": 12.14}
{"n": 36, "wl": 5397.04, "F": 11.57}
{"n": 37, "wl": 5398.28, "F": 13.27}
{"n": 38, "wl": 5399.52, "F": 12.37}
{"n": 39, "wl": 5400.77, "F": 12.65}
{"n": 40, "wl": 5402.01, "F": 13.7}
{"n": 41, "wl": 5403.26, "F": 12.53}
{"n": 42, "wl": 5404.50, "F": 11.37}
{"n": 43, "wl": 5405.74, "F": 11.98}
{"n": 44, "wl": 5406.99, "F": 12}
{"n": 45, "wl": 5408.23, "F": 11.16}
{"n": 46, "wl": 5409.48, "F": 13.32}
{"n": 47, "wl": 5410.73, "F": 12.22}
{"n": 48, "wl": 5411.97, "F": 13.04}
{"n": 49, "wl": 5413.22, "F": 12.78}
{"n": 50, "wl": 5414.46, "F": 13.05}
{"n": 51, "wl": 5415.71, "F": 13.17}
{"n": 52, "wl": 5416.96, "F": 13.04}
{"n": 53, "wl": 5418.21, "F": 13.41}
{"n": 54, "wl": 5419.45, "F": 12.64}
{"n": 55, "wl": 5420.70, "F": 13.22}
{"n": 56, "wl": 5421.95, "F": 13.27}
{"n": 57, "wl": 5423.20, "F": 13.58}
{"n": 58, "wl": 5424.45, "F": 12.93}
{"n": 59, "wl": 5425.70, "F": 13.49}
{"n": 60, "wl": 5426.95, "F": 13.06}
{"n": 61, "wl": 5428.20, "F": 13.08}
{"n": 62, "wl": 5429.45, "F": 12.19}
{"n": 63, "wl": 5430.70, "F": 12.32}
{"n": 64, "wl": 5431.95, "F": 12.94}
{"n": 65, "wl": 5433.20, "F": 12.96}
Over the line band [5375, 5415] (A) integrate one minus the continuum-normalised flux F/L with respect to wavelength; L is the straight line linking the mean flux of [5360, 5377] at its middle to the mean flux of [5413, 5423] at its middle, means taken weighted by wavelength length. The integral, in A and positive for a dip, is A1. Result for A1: 0.83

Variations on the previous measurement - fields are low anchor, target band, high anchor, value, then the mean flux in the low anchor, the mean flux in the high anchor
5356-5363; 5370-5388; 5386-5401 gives -0.4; 13.7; 12.6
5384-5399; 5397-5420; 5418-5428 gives 0.7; 12.8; 13.2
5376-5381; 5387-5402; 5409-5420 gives 0.9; 13.7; 13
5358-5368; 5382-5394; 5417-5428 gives 0.2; 13.4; 13.2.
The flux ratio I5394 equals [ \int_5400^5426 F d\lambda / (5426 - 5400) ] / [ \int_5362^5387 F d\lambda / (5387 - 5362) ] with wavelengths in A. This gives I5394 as 0.96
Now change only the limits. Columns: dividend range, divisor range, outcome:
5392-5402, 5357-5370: 0.95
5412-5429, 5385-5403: 1.03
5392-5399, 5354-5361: 0.90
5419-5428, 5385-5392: 1.03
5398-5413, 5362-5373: 0.95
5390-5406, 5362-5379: 0.95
